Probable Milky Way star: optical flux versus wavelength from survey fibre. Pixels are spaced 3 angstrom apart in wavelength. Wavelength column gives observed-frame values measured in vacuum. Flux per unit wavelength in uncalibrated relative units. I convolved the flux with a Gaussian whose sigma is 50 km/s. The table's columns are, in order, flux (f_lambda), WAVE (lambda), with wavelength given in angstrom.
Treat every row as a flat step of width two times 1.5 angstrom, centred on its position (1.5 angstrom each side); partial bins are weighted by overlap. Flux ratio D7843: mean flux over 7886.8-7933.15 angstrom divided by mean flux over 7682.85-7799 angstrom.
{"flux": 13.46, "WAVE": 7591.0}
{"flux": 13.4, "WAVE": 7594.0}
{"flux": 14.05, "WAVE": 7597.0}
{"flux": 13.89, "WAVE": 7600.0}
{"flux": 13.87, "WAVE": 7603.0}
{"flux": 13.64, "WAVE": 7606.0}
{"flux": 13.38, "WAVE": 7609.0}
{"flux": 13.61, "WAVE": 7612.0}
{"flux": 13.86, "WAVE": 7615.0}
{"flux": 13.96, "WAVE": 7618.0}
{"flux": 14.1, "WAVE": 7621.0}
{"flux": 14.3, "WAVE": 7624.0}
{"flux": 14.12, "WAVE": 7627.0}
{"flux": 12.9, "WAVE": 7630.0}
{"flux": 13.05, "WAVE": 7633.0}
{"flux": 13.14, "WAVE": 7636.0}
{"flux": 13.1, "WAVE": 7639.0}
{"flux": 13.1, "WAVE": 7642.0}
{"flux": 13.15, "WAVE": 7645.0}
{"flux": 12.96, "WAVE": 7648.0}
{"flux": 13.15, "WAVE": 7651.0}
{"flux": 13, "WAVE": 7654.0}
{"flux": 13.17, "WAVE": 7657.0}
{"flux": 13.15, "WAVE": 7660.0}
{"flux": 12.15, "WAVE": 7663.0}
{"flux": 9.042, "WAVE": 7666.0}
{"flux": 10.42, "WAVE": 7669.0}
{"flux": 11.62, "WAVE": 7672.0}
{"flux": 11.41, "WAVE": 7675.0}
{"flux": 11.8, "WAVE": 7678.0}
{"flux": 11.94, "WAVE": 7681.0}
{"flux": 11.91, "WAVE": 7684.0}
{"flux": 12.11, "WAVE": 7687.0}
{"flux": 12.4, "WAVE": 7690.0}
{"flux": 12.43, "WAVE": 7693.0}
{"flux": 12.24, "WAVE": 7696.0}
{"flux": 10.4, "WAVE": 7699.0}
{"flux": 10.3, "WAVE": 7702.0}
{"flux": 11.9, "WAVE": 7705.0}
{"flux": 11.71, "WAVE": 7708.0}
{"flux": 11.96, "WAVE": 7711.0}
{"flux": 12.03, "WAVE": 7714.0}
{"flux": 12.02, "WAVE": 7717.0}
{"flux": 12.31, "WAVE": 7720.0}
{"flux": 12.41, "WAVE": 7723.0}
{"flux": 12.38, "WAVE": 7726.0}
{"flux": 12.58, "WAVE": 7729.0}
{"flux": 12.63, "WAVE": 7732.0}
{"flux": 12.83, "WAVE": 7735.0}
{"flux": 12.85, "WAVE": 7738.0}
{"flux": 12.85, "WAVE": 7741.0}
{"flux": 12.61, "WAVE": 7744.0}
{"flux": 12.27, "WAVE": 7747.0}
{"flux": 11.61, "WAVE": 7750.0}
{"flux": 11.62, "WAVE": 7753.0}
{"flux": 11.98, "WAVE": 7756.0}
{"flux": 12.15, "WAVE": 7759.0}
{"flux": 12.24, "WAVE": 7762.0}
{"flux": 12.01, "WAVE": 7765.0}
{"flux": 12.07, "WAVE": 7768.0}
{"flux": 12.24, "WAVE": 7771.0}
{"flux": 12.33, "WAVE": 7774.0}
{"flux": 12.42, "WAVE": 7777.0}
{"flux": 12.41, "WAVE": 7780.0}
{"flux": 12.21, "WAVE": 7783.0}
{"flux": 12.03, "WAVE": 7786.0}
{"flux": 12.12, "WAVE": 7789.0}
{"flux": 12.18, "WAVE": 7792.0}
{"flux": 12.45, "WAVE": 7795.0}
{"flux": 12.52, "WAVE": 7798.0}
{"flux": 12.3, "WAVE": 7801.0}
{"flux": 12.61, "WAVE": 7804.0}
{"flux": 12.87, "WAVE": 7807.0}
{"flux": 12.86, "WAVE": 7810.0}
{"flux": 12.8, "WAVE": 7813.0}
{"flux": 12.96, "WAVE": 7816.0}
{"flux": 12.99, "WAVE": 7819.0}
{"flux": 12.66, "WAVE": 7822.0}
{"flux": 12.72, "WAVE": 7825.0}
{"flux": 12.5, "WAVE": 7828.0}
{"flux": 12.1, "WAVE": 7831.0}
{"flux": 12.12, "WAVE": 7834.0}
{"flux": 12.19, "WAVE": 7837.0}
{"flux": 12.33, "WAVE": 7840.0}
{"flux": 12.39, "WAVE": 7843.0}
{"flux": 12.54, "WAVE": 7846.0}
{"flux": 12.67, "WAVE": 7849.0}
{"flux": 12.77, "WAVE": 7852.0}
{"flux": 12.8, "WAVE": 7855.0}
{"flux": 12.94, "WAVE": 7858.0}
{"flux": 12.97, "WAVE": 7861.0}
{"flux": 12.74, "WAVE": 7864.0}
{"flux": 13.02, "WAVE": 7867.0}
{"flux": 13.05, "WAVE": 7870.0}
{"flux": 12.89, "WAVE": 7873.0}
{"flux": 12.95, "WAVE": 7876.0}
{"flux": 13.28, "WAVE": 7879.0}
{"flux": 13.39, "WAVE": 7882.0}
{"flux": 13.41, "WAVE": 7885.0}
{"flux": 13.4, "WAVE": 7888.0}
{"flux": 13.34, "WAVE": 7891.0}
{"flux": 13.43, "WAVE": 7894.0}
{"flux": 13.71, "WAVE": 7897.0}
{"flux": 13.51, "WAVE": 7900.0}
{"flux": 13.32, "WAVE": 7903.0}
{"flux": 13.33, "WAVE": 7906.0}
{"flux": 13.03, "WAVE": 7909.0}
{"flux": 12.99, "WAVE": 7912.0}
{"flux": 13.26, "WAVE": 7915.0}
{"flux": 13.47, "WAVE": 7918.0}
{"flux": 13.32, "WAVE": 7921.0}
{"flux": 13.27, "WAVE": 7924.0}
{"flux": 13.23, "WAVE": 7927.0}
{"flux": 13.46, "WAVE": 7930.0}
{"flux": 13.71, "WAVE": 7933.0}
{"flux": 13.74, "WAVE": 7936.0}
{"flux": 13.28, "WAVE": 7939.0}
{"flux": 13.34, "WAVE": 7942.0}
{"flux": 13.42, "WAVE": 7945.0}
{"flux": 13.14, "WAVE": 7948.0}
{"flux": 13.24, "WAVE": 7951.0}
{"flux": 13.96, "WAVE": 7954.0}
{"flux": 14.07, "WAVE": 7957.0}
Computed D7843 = 1.10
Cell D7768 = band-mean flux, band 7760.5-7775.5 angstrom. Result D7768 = 12.2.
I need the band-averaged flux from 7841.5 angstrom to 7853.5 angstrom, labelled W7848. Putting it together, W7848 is 12.6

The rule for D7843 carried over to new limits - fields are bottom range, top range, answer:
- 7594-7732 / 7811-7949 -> 1.04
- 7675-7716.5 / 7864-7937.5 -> 1.13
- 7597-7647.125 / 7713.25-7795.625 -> 0.90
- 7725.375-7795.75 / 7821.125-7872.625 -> 1.03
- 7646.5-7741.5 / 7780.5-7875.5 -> 1.04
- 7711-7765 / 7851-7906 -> 1.07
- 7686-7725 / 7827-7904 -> 1.09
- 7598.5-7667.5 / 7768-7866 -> 0.95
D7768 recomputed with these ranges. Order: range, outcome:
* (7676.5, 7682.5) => 11.9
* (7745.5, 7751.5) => 11.9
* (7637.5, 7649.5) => 13.1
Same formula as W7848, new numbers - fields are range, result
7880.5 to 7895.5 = 13.4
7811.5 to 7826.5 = 12.8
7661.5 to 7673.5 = 10.8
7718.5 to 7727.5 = 12.4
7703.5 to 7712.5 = 11.9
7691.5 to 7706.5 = 11.5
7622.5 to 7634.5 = 13.6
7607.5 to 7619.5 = 13.7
